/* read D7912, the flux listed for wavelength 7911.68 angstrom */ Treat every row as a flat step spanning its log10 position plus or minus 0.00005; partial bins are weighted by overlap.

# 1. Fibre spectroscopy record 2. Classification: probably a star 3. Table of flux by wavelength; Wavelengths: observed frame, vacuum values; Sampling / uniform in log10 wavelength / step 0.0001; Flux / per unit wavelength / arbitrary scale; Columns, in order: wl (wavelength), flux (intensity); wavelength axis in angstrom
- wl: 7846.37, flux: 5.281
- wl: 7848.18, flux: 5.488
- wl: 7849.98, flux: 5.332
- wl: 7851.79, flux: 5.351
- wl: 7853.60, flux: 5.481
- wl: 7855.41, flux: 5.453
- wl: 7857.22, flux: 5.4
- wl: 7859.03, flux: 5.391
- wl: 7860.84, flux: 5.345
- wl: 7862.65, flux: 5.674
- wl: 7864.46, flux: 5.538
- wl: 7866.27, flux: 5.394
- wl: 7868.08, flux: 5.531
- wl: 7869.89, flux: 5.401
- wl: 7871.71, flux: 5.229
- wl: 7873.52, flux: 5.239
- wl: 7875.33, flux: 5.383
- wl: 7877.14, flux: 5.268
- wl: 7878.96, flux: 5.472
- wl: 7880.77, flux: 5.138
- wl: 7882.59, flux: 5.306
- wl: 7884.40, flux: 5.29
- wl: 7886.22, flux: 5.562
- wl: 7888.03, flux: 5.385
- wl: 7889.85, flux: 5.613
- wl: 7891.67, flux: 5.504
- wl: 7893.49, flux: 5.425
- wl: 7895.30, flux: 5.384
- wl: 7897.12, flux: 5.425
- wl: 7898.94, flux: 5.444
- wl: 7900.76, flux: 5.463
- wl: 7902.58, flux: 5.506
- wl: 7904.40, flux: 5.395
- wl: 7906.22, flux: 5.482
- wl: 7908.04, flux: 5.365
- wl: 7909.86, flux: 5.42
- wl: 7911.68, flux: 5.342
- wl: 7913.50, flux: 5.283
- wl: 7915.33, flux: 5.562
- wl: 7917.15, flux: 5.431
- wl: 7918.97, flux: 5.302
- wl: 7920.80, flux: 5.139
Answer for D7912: 5.342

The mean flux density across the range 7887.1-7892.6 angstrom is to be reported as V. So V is 5.5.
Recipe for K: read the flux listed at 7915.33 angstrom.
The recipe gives 5.562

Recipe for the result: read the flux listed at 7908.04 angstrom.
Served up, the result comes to 5.365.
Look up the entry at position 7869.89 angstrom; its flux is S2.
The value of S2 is 5.401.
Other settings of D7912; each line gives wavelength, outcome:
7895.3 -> 5.384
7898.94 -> 5.444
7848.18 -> 5.488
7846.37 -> 5.281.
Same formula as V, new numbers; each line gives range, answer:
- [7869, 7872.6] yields 5.3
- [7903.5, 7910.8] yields 5.42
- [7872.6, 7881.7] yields 5.3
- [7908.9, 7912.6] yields 5.39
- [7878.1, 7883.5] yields 5.31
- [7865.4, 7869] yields 5.47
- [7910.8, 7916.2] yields 5.39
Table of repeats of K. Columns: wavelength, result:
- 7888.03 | 5.385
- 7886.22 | 5.562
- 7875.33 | 5.383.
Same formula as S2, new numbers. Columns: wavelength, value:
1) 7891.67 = 5.504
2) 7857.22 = 5.4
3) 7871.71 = 5.229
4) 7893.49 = 5.425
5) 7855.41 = 5.453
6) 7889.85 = 5.613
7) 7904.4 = 5.395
